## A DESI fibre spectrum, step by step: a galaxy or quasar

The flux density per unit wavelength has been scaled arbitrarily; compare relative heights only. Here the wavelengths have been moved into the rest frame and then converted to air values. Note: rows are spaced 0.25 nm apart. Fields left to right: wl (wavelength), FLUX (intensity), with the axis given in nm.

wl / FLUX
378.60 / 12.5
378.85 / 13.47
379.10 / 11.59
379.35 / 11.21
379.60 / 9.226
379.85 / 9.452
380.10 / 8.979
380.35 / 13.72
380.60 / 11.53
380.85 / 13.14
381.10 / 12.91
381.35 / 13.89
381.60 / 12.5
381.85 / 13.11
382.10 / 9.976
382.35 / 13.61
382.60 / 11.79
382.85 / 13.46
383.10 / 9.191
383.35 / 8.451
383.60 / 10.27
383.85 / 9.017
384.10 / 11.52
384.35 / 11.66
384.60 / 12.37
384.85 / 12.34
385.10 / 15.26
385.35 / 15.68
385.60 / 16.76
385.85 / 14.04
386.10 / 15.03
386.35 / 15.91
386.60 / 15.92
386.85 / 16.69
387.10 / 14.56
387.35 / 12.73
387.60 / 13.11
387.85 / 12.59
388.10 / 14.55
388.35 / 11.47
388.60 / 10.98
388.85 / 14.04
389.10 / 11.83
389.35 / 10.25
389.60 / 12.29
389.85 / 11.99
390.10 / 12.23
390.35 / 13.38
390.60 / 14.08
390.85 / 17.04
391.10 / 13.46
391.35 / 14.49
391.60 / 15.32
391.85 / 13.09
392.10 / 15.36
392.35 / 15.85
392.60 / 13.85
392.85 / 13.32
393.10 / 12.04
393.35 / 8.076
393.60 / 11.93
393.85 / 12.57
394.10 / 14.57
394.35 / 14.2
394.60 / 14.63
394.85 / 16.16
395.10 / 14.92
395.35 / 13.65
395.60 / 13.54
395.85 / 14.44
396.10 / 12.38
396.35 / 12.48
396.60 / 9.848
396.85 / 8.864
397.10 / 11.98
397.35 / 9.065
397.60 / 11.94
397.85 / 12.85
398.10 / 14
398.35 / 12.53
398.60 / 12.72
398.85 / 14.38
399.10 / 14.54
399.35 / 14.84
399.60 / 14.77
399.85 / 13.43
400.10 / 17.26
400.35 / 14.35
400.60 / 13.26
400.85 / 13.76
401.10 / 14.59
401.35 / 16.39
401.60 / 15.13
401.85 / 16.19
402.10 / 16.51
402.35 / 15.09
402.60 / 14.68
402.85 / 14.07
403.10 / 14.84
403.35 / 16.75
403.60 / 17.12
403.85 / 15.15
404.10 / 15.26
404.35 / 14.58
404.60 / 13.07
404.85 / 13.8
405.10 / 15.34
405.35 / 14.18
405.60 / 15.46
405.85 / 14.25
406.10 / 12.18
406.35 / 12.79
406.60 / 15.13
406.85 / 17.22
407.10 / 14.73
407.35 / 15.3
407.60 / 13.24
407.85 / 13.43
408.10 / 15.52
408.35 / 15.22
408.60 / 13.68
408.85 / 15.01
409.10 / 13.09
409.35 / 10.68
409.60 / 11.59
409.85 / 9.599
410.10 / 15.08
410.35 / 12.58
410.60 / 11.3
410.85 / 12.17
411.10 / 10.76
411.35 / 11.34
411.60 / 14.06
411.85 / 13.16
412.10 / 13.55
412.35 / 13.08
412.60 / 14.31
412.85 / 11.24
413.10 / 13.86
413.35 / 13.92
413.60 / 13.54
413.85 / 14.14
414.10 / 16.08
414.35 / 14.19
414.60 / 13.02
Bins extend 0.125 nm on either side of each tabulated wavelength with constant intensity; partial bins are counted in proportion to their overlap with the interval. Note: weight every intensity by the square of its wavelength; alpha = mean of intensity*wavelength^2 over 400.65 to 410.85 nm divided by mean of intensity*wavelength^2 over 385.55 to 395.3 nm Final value 1.13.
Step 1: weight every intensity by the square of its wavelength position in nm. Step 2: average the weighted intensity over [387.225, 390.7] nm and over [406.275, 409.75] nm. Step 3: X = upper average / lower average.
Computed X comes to 1.23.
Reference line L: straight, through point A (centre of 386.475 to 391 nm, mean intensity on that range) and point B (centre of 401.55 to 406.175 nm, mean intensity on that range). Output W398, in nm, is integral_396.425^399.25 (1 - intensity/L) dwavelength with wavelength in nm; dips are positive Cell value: 0.44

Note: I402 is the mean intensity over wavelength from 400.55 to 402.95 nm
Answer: 15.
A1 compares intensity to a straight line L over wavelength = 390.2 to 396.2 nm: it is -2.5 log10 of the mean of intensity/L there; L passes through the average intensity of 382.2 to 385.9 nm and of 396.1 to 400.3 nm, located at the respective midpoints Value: -0.10 mag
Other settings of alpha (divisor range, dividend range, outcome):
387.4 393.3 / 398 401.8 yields 1.14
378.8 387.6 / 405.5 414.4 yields 1.22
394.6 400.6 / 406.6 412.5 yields 1.06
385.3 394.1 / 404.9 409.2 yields 1.16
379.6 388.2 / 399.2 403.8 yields 1.30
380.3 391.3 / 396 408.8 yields 1.19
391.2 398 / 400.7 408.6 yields 1.20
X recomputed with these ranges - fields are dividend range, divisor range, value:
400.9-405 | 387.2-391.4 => 1.25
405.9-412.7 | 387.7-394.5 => 1.11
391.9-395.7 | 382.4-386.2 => 1.15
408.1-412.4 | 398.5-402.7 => 0.90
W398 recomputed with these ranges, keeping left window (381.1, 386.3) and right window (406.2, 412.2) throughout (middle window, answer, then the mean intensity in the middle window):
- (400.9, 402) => -0.20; 15.5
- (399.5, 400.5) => -0.14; 14.9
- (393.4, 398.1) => 0.07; 12.7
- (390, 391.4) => -0.15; 14.1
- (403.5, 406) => -0.30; 14.8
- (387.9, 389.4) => 0.05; 12.3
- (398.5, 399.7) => -0.11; 14.3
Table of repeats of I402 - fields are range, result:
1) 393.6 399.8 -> 13.1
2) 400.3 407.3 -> 14.9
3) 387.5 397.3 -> 13.1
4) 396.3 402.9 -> 13.7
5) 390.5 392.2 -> 14.7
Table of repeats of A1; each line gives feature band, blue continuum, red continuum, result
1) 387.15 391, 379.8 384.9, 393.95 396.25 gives 0.01 mag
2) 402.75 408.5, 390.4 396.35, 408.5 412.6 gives -0.14 mag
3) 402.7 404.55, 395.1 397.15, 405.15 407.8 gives -0.11 mag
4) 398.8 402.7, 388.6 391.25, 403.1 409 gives -0.06 mag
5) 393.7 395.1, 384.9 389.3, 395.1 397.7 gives -0.16 mag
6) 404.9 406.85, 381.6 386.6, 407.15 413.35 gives -0.11 mag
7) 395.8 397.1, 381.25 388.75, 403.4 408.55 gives 0.21 mag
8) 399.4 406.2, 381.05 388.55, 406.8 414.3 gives -0.12 mag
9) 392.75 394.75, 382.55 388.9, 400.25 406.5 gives 0.09 mag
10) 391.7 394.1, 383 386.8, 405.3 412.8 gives 0.01 mag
